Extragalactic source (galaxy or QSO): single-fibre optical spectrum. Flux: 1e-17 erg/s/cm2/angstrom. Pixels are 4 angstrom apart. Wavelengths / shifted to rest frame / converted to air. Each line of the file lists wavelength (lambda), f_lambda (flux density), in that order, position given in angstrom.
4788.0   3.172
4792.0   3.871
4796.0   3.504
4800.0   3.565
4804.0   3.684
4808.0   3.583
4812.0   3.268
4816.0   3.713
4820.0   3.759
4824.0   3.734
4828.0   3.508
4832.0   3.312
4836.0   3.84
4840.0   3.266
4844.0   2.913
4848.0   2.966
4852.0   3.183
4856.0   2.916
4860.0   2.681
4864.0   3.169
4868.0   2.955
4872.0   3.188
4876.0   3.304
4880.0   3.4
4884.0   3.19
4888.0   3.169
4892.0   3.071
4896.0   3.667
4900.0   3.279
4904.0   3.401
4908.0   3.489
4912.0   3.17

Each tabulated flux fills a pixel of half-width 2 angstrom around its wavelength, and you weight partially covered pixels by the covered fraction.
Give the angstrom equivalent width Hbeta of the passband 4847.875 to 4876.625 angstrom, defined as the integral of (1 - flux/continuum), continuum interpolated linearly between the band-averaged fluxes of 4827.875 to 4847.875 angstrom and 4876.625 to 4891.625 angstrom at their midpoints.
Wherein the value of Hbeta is 2.1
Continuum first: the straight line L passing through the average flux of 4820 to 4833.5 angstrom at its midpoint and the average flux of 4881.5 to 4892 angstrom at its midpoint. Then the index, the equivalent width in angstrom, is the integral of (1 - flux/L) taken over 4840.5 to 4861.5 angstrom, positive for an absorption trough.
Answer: 2.7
